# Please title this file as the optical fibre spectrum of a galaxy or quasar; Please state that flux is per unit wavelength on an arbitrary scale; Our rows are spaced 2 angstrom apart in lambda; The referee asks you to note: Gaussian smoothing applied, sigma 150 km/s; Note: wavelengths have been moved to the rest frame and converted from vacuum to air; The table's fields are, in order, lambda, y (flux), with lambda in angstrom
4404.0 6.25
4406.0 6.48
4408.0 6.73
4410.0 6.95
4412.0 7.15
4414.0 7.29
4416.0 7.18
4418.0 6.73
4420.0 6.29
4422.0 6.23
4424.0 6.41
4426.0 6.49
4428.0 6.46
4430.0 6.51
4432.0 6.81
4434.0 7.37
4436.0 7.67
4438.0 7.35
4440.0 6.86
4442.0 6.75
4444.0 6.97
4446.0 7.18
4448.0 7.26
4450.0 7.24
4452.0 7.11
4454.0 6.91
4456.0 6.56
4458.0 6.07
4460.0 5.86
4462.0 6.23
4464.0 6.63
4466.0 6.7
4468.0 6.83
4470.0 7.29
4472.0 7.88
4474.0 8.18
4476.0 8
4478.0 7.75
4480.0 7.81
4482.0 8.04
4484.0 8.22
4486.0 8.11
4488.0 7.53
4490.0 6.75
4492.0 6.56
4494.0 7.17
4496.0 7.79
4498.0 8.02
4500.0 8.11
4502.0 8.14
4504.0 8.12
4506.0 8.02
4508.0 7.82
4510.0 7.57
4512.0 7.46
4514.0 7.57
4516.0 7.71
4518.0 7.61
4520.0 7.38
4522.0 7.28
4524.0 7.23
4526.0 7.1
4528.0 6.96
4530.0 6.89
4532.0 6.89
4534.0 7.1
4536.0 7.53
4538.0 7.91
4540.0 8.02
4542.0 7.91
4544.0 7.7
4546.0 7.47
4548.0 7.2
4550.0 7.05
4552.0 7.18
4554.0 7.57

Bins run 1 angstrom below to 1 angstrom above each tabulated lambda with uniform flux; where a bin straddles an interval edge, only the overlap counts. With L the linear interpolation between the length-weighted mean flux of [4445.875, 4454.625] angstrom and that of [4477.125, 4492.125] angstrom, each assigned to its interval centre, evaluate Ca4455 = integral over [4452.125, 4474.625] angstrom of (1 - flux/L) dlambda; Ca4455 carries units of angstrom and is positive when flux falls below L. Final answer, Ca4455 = 1.6 angstrom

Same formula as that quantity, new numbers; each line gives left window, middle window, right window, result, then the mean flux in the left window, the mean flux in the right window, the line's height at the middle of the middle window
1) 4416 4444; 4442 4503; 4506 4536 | -2.0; 6.79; 7.36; 7.05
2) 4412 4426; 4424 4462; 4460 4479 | 0.6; 6.71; 7.2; 6.94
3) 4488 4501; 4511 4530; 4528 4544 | 0.2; 7.41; 7.45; 7.43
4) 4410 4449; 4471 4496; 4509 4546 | -1.7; 6.89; 7.44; 7.19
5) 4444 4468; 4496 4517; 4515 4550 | -2.0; 6.72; 7.4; 7.17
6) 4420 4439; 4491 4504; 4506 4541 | -0.7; 6.78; 7.43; 7.25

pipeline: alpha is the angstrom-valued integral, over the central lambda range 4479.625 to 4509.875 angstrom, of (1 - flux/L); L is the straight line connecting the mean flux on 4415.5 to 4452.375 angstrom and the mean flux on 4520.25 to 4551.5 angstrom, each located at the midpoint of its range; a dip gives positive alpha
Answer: -2.46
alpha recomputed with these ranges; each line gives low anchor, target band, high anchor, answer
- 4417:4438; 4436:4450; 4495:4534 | -0.50 angstrom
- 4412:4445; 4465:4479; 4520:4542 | -0.93 angstrom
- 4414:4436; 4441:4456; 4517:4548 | -0.34 angstrom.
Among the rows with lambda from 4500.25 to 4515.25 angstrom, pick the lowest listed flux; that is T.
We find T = 7.46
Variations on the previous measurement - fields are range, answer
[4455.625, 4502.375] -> 5.86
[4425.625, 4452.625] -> 6.46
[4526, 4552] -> 6.89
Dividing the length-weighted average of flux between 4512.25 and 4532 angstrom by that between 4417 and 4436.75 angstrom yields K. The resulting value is 1.09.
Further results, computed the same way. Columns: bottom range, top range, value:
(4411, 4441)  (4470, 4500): 1.12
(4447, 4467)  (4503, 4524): 1.15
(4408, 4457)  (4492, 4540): 1.09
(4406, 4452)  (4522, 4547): 1.07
